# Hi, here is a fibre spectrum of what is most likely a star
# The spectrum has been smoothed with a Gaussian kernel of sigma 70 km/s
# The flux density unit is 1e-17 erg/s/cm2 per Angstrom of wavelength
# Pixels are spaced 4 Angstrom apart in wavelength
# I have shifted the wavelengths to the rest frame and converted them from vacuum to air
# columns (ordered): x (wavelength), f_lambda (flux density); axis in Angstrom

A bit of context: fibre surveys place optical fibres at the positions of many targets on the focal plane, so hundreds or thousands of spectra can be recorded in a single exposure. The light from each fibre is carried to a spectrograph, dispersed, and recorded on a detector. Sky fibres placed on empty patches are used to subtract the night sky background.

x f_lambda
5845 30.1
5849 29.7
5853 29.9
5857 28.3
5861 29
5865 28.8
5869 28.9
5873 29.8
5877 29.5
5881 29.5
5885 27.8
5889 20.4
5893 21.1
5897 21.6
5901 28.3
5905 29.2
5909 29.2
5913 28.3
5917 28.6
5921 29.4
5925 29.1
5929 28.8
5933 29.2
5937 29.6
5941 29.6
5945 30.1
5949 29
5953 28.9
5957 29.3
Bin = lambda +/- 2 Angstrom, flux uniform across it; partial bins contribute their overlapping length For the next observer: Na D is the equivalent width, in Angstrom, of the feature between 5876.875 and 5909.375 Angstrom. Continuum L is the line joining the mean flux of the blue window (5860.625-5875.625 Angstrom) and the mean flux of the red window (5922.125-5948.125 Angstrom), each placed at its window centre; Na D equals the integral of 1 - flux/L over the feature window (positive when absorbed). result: 3.6 Angstrom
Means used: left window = 29.2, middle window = 26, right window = 29.4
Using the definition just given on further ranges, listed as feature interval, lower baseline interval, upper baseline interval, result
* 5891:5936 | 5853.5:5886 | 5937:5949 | 2.82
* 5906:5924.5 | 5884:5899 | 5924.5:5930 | -1.53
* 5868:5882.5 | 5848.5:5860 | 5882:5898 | -2.13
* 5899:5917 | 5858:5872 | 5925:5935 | 0.16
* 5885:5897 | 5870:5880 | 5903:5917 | 2.95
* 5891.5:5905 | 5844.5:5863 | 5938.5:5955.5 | 2.20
